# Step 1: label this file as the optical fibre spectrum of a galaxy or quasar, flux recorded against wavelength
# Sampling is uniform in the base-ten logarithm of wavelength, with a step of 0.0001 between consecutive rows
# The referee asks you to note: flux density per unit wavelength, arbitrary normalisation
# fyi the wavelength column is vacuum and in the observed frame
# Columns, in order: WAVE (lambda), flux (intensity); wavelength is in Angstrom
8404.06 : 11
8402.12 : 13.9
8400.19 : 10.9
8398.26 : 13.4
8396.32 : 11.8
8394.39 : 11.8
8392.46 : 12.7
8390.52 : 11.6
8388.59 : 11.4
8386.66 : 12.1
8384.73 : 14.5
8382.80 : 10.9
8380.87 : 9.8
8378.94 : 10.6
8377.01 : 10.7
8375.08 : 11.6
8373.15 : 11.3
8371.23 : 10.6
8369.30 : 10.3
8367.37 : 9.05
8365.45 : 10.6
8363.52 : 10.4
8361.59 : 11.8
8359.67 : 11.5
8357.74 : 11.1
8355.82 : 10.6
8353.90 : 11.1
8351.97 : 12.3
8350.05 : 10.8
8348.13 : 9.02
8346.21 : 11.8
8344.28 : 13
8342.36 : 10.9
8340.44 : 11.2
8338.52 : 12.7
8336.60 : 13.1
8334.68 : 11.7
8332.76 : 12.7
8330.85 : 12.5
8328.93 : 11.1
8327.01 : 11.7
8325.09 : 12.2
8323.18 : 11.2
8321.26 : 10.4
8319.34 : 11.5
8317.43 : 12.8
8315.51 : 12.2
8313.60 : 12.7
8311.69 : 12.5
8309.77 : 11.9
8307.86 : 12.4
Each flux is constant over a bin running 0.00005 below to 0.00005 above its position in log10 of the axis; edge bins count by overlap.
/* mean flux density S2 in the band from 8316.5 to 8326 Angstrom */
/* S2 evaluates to 11.6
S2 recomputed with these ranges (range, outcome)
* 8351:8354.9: 11.7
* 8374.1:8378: 11.1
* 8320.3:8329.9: 11.3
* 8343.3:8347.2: 12.3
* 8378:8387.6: 11.6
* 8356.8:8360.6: 11.3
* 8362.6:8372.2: 10.2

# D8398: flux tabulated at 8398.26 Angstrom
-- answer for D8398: 13.4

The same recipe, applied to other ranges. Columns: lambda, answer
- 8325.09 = 12.2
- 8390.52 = 11.6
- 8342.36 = 10.9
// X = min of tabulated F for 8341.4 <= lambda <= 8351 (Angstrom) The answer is 9.02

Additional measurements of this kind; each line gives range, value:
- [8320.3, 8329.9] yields 10.4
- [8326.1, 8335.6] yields 11.1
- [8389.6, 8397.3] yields 11.6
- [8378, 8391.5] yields 9.8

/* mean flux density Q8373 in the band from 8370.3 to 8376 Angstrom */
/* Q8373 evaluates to 11.2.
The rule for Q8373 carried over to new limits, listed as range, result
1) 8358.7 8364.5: 11.2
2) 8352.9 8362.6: 11.2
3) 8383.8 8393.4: 12.4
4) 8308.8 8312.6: 12.2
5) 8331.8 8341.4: 12.3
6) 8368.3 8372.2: 10.4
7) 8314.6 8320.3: 12.2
